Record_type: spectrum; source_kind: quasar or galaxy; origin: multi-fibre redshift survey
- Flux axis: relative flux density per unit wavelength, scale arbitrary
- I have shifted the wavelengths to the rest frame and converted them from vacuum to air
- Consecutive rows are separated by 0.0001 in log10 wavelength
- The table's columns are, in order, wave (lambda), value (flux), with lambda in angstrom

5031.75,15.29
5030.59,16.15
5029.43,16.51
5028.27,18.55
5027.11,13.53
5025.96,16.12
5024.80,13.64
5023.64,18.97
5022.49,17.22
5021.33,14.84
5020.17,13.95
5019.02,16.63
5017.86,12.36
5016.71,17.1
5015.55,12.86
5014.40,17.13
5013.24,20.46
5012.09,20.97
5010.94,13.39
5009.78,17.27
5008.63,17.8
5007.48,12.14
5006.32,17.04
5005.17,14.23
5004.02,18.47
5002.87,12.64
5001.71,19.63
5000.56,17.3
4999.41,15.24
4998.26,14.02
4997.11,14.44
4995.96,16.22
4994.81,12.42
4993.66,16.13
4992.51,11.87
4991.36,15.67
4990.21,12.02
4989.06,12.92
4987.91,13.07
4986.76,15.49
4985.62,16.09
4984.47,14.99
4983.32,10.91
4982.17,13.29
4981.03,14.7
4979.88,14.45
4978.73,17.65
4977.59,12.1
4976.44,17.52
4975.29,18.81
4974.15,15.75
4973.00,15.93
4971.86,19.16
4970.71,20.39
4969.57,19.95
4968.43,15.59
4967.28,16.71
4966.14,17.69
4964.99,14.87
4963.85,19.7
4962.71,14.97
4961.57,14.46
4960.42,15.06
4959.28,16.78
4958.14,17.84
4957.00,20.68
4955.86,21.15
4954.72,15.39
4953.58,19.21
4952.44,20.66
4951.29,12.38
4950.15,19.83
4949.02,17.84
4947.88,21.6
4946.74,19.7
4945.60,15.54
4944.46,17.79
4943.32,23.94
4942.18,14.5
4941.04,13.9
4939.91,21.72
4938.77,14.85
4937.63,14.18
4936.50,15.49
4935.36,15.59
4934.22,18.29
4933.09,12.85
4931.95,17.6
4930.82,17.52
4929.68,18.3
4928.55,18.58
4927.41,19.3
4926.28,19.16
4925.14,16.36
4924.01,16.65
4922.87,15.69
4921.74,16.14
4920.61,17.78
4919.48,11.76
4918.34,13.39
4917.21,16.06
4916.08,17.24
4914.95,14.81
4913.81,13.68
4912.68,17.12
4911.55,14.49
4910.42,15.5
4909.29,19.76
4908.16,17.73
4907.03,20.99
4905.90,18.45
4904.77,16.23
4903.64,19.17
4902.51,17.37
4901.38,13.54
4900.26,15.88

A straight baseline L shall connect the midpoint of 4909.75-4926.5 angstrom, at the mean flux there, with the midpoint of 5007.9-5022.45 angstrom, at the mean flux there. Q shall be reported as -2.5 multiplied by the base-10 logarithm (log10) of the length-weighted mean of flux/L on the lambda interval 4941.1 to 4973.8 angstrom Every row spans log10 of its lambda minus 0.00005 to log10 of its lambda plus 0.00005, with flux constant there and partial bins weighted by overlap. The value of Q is -0.12 mag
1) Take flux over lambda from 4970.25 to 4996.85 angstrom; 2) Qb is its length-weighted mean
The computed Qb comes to 15.1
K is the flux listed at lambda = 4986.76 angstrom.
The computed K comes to 15.49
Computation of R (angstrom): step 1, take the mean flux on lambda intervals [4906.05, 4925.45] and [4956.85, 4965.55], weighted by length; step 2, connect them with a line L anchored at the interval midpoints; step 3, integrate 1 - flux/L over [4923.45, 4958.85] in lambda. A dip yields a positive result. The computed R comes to -2.7 angstrom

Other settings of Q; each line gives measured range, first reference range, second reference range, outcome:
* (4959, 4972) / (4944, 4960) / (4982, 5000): -0.017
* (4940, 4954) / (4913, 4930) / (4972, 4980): -0.119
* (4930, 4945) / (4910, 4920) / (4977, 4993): -0.154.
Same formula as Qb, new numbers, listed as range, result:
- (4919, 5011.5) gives 16.4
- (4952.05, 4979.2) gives 17.4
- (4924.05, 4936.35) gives 17.3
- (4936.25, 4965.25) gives 17.5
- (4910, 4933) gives 16.3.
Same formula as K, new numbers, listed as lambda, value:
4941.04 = 13.9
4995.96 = 16.22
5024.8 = 13.64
